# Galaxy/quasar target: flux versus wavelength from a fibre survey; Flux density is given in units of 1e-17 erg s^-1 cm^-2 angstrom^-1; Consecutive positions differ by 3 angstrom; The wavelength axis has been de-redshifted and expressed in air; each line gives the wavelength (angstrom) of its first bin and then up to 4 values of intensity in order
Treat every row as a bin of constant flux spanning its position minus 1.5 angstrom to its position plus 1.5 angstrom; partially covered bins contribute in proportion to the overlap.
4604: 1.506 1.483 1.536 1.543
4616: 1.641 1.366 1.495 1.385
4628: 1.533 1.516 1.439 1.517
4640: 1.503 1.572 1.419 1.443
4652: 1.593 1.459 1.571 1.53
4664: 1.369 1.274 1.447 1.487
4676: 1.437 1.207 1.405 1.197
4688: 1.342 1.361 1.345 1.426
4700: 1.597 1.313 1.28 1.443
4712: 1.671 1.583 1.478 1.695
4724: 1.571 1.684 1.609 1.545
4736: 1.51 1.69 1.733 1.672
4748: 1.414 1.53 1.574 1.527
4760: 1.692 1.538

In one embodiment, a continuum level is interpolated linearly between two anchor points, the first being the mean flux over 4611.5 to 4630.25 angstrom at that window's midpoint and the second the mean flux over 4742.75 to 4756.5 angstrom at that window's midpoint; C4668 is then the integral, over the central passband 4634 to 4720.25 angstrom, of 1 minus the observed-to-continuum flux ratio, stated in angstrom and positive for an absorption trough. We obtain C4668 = 4.6 angstrom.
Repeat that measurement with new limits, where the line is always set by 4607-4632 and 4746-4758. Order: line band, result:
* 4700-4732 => -0.49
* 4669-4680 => 0.78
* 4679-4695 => 2.03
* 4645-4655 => 0.13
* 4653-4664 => 0.02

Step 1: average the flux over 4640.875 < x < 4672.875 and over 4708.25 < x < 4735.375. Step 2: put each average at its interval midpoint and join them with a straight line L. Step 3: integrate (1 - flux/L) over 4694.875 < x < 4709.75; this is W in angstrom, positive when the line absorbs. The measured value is 1.4 angstrom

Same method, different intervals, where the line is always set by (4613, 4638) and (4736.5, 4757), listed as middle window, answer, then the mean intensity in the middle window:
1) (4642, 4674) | 1.0 angstrom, 1.47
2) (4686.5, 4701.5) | 1.3 angstrom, 1.41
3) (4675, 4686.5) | 1.7 angstrom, 1.31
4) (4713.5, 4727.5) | -0.2 angstrom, 1.6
